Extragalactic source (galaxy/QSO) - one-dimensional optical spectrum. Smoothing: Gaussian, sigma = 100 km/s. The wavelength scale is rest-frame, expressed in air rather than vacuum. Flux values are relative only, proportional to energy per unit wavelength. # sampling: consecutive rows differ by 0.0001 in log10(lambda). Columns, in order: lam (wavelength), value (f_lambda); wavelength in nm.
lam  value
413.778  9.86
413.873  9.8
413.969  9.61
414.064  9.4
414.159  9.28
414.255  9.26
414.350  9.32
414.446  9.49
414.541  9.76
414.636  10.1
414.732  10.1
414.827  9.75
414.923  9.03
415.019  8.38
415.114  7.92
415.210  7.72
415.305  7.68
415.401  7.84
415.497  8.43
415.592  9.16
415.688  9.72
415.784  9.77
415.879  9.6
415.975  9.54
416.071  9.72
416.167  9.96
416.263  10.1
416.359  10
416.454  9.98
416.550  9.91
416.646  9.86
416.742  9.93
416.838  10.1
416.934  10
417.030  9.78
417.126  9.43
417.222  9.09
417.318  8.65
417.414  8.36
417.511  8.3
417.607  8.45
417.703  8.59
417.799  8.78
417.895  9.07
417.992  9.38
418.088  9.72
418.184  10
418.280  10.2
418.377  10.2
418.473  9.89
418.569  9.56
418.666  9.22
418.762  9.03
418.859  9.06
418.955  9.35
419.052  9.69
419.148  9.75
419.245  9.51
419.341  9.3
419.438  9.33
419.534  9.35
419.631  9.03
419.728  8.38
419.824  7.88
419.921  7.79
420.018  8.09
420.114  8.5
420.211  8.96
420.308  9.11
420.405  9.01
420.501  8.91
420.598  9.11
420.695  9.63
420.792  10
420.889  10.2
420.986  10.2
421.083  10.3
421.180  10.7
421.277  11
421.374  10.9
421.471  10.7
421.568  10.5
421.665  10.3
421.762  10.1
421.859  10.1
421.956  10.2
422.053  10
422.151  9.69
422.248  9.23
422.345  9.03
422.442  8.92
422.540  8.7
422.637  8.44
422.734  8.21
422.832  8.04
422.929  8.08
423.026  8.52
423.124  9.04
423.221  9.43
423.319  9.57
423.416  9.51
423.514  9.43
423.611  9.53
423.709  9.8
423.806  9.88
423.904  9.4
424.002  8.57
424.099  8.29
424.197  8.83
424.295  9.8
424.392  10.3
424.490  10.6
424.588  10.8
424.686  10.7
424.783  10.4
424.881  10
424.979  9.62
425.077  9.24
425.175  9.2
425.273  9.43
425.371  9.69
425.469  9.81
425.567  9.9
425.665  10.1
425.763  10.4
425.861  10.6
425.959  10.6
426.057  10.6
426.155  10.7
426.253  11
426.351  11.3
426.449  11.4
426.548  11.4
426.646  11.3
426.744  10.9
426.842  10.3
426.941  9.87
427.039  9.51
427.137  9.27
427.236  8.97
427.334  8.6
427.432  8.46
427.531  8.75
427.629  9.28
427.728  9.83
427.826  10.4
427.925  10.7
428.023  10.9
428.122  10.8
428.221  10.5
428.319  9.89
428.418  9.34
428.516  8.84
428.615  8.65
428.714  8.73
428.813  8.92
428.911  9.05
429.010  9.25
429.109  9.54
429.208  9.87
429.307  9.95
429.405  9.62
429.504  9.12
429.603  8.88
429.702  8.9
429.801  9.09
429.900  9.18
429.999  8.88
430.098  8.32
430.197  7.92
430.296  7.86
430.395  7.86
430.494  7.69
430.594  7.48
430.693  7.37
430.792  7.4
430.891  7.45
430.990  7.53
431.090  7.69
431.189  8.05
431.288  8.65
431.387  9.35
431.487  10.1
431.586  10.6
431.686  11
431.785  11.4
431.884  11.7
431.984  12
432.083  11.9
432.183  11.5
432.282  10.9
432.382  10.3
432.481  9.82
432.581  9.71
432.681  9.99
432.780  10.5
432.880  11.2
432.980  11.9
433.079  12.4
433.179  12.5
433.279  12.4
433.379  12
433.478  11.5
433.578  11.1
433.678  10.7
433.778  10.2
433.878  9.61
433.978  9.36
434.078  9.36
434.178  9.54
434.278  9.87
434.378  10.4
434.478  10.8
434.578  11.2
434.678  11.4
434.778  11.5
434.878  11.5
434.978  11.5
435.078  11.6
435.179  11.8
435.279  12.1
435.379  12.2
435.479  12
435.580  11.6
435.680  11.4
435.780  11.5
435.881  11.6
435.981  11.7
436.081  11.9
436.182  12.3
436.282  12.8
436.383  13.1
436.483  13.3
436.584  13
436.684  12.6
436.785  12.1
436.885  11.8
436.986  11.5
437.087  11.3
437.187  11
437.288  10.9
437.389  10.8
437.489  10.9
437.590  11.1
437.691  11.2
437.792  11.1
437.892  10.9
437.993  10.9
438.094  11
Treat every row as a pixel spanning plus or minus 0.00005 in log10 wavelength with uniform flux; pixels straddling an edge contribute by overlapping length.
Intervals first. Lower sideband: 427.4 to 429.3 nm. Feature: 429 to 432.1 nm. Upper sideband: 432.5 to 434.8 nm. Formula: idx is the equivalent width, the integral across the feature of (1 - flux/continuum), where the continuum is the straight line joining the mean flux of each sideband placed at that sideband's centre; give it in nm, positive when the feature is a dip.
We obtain 0.31 nm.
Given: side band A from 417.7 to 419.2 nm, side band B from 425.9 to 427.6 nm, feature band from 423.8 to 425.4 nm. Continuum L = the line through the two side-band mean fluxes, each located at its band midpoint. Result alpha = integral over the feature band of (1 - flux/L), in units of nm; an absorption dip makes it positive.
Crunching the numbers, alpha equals 0.05 nm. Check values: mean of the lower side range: 9.49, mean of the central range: 9.68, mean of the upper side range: 10.2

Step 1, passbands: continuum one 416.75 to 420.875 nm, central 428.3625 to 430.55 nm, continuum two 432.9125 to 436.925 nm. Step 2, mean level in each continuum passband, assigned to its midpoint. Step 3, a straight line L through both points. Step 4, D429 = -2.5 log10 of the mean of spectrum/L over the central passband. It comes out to 0.21 mag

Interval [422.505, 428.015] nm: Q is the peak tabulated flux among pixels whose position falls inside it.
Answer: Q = 11.4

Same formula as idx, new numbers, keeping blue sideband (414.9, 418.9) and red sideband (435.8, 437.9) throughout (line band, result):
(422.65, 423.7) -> 0.12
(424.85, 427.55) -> 0.10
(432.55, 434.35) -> 0.09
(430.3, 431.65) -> 0.34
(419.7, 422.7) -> 0.09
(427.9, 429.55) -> 0.17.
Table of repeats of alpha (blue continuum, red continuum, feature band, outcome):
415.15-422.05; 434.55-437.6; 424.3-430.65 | 0.56 nm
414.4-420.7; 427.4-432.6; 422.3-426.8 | -0.22 nm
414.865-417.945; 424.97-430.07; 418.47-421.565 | -0.02 nm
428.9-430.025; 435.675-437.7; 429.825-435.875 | 0.13 nm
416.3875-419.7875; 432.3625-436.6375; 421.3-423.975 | 0.12 nm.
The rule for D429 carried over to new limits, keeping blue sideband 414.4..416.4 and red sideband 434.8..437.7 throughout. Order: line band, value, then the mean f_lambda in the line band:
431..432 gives 0.14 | 9.88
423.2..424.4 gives 0.10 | 9.38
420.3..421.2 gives 0.02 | 9.71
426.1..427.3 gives 0.02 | 10.5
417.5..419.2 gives 0.03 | 9.37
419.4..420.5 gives 0.13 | 8.69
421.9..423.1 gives 0.13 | 8.93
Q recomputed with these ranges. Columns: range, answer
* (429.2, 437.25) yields 13.3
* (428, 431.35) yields 10.9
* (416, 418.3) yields 10.2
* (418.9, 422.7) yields 11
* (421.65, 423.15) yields 10.3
